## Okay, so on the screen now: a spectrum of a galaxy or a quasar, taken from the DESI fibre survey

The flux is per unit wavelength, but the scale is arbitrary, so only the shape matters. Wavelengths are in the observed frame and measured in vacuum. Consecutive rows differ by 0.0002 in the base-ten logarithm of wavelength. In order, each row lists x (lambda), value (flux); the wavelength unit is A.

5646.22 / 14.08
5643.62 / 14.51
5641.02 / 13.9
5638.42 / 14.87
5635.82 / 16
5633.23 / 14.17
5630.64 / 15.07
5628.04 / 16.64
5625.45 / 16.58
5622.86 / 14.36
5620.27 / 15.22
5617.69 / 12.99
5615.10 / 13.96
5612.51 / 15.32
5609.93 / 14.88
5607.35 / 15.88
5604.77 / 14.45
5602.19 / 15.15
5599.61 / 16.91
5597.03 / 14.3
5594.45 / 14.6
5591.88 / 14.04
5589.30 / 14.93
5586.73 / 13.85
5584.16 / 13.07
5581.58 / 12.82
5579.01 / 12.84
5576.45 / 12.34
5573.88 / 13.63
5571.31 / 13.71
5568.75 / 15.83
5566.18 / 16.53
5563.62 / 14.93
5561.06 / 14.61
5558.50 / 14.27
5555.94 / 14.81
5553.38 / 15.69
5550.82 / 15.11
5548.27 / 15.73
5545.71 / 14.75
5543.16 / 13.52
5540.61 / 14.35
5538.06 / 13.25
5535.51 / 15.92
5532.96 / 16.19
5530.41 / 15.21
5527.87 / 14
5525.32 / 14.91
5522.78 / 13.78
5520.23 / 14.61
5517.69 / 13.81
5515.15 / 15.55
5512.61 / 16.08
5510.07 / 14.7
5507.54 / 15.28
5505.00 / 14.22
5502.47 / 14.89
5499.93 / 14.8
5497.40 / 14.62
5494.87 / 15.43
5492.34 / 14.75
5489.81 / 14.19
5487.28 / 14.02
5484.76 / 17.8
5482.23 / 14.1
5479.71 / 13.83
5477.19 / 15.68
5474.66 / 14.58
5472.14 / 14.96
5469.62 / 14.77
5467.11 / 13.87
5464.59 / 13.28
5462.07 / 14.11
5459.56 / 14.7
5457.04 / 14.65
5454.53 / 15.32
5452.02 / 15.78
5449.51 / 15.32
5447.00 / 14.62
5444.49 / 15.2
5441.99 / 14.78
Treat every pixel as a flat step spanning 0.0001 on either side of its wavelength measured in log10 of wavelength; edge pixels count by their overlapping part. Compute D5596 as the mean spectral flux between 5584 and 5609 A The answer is 14.8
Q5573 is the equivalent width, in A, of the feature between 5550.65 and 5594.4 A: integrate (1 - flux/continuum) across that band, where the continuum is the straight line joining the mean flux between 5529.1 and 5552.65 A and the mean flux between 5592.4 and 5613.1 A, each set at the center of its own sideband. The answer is 2.2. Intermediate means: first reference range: 14.9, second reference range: 15.1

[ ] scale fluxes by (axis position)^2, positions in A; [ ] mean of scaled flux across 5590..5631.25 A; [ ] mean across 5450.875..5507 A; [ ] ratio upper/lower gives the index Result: 1.07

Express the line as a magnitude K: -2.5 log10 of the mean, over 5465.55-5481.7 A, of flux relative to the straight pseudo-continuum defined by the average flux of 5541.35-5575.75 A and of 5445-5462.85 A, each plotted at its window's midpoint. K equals 0.03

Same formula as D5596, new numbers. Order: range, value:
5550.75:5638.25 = 14.7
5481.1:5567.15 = 14.9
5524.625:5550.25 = 14.8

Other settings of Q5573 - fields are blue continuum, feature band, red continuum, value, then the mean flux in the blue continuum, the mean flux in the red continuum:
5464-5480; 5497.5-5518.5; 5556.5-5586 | -0.8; 14.5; 14.1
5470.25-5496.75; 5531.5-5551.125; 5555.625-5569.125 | 0.3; 14.9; 15.1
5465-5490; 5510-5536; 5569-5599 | -1.1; 14.8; 13.8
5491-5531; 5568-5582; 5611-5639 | 1.3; 14.8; 15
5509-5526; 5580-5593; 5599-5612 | 1.3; 14.8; 15.4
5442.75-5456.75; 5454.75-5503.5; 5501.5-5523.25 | 1.0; 15.2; 14.8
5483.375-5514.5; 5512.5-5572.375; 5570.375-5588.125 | -3.5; 15.1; 13.2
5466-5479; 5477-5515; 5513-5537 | -0.3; 14.7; 14.9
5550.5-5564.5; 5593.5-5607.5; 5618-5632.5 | 0.0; 14.9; 15.3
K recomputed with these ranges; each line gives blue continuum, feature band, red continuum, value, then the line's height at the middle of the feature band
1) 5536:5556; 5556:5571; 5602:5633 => -0.024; 14.8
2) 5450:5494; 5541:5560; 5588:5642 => 0.004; 14.9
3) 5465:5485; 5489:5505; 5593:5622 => 0.000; 14.8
